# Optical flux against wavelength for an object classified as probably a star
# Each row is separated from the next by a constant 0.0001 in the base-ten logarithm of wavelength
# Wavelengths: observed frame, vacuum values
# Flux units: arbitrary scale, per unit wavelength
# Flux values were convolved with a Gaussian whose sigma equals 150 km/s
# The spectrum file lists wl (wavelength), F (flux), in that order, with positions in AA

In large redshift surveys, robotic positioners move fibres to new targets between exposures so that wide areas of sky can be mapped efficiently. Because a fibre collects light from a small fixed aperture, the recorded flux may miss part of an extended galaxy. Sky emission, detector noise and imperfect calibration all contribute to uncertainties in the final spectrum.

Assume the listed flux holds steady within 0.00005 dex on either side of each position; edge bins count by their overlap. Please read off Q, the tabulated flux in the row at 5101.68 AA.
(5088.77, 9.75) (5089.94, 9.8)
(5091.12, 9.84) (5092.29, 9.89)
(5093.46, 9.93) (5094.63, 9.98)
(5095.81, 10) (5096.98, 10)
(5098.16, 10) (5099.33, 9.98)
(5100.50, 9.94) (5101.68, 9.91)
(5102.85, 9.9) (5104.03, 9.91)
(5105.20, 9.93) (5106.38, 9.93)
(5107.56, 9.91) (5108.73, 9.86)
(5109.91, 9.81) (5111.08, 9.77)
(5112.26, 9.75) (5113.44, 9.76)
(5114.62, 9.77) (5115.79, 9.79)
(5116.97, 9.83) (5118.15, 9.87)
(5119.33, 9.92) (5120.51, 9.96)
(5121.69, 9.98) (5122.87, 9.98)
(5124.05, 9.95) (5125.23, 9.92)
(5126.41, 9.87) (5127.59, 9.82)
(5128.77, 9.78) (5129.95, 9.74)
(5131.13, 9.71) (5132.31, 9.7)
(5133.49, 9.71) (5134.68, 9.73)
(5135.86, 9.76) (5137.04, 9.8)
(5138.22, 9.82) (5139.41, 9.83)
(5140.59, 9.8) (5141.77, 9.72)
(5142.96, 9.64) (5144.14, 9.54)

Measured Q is 9.91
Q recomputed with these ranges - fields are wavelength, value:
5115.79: 9.79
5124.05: 9.95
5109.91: 9.81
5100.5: 9.94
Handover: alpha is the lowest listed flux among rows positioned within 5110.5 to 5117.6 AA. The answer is 9.75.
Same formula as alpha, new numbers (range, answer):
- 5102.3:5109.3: 9.86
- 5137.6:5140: 9.82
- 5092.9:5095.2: 9.93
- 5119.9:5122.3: 9.96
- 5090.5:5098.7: 9.84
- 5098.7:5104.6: 9.9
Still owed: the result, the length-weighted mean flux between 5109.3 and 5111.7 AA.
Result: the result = 9.79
